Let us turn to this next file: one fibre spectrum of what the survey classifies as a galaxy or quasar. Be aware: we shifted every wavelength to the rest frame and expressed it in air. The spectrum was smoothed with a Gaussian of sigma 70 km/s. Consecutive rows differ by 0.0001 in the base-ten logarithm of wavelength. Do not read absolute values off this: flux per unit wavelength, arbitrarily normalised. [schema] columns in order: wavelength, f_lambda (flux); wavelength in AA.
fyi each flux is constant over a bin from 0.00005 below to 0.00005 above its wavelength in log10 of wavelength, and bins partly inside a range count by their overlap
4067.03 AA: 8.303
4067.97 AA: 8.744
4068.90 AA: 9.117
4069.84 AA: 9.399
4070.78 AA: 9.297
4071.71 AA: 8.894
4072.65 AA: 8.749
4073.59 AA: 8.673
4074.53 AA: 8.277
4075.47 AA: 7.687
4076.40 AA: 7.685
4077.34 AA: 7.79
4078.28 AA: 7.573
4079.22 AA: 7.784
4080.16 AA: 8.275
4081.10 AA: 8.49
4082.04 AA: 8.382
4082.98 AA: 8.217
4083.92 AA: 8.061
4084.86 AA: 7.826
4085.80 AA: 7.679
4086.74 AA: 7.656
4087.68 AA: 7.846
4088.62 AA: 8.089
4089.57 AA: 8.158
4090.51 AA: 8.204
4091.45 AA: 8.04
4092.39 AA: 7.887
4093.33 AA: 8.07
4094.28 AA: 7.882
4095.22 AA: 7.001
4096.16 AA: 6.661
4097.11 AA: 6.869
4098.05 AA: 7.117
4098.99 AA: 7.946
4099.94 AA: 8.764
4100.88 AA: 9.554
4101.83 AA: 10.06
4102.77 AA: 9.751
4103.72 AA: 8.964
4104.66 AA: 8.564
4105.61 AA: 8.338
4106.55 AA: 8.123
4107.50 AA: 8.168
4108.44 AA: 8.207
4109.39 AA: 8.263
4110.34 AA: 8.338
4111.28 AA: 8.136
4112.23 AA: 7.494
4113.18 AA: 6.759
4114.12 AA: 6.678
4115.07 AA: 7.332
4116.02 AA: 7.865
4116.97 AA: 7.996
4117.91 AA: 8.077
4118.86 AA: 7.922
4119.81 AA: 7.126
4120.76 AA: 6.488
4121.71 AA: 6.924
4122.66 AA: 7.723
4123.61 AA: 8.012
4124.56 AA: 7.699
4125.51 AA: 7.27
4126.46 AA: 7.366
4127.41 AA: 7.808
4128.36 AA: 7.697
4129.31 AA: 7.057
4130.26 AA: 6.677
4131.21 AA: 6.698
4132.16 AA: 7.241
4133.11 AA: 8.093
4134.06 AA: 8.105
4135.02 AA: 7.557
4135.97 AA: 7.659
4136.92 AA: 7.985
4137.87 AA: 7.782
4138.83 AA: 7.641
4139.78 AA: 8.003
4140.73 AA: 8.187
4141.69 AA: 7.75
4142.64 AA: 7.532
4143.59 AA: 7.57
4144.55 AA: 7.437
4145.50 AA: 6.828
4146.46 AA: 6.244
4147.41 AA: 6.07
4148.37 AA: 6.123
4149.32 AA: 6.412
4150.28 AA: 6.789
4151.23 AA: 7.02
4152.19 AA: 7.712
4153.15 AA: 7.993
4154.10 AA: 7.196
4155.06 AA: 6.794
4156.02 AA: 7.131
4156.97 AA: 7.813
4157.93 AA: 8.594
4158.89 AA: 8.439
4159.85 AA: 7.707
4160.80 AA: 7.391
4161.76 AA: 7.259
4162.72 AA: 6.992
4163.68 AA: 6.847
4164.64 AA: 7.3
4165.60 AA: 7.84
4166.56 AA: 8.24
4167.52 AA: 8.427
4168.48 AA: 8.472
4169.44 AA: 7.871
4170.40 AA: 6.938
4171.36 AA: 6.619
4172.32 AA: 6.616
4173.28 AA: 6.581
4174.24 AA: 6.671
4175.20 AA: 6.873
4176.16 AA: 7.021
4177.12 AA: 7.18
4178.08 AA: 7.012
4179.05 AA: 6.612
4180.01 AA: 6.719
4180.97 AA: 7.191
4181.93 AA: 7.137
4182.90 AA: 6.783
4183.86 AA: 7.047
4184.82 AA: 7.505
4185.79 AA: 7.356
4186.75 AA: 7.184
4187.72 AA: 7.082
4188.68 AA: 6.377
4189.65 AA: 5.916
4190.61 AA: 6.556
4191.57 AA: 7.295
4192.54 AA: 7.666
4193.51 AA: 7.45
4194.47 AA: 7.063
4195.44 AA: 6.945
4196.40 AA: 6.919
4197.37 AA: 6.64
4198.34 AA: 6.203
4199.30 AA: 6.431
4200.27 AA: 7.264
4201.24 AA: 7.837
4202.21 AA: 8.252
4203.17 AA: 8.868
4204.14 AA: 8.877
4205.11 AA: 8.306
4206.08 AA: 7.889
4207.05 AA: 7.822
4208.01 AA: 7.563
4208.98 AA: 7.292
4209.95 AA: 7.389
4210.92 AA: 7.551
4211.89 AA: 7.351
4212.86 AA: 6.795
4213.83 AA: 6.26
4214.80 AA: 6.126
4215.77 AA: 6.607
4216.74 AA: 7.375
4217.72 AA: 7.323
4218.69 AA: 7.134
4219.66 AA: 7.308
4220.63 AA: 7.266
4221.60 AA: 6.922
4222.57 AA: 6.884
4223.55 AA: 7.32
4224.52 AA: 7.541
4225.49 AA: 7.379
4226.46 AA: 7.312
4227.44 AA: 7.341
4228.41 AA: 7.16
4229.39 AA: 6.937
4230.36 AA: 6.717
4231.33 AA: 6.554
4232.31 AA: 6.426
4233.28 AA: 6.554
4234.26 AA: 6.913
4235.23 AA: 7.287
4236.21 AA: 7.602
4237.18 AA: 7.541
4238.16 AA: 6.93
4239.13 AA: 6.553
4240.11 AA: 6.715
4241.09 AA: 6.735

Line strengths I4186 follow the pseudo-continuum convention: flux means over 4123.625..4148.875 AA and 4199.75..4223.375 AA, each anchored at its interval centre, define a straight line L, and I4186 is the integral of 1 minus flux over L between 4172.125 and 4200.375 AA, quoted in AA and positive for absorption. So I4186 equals 1.9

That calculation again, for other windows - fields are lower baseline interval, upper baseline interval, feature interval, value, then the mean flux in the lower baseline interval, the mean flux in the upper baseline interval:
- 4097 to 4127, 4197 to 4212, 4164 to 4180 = 1.00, 7.95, 7.61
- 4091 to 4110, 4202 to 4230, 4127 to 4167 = 2.36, 8.21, 7.37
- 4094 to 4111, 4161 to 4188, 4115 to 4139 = 1.10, 8.26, 7.19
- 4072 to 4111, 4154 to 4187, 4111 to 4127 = 0.80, 8.14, 7.3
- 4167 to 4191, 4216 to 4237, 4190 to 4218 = -0.90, 7.03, 7.11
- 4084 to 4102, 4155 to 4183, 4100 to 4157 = 0.10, 7.93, 7.32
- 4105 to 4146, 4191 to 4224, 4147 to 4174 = 0.56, 7.62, 7.3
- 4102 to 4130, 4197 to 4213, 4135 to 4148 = 0.53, 7.81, 7.57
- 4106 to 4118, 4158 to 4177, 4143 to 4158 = 0.90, 7.8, 7.4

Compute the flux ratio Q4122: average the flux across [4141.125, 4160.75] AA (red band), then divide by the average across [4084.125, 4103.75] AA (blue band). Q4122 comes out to 0.9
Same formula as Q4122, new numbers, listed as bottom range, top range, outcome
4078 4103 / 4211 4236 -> 0.87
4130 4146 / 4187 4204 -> 0.94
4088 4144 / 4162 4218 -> 0.92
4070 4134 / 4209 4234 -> 0.89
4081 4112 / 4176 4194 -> 0.86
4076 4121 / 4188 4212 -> 0.92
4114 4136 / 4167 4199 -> 0.94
